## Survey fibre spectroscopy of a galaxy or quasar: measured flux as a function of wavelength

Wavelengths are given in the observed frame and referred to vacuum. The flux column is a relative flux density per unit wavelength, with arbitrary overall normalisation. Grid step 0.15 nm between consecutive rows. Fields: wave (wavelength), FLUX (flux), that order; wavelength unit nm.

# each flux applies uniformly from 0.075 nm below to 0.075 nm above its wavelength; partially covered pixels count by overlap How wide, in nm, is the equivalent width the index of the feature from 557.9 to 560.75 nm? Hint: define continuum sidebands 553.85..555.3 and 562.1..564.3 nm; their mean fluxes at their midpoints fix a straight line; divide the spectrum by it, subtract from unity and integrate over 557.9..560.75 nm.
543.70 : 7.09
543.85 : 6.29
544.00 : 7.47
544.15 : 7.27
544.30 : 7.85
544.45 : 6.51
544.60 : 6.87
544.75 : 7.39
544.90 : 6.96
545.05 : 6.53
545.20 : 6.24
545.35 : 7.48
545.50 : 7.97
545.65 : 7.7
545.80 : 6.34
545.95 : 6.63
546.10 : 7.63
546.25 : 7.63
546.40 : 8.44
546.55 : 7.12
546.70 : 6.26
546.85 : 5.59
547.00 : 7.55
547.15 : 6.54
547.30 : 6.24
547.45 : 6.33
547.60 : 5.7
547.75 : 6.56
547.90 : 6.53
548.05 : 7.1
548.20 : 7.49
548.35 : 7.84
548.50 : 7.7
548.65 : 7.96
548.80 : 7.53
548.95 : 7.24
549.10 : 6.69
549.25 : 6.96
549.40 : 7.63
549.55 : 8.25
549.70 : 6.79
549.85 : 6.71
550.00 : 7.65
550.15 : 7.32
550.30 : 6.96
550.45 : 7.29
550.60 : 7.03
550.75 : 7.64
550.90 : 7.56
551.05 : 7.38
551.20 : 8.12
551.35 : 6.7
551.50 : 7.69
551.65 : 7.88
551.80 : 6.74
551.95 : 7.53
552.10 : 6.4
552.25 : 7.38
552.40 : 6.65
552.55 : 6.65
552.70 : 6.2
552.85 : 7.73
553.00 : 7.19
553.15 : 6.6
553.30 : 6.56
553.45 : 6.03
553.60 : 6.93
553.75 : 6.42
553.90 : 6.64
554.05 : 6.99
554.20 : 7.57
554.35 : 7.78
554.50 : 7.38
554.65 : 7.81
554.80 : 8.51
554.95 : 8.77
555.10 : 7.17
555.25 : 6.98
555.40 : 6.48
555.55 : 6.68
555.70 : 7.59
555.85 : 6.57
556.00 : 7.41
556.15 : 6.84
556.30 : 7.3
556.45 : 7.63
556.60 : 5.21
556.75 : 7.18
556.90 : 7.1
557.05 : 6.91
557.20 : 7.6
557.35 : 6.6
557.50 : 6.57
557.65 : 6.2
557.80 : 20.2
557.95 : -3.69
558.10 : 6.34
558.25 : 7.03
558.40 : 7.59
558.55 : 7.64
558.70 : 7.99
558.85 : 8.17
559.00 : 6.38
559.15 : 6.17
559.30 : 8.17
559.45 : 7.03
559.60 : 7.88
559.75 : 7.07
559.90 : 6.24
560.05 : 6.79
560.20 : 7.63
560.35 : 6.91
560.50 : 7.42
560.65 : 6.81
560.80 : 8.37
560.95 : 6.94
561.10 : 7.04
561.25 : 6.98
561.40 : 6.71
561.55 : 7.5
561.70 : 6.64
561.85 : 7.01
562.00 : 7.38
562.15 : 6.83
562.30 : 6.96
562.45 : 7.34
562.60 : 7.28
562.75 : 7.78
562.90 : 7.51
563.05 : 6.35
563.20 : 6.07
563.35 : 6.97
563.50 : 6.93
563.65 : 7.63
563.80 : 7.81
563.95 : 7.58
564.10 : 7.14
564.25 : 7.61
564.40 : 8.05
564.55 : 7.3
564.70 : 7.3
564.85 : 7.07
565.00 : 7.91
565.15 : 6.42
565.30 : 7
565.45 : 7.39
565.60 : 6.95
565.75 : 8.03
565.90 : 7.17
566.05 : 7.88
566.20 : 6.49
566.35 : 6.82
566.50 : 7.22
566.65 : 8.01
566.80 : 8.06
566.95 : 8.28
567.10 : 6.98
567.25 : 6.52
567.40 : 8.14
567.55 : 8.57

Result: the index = 0.250 nm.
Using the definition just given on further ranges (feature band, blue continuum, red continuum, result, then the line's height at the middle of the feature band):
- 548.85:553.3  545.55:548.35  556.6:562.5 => -0.13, 6.97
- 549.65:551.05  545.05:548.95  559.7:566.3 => -0.03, 7.07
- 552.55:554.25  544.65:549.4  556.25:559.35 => 0.08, 7.1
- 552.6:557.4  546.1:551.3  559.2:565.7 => 0.07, 7.18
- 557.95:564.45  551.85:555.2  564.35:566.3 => 0.14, 7.23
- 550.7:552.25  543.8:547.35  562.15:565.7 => -0.06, 7.1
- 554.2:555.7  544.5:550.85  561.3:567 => -0.07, 7.17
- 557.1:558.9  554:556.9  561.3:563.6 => -0.04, 7.17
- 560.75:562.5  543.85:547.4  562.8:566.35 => 0.02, 7.2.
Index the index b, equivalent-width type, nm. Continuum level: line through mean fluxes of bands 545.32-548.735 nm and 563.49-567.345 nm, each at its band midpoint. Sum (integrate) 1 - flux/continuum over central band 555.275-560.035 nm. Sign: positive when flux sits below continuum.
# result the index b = 0.10 nm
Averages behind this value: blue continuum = 7.05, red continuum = 7.38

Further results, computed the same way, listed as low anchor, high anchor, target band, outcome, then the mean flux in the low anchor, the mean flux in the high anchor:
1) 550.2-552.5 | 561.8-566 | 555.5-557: 0.062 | 7.26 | 7.25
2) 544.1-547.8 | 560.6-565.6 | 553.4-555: -0.065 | 6.93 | 7.2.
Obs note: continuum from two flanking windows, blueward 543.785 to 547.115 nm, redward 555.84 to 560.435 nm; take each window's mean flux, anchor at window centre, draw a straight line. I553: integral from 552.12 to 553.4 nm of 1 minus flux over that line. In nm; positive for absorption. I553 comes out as 0.049 nm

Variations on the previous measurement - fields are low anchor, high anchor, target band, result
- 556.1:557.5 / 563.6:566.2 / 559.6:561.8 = 0.01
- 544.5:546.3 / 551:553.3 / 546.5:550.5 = 0.05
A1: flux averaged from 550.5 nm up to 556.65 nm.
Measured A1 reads 7.14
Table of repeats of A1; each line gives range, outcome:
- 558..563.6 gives 7.09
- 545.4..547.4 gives 7.05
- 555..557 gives 6.96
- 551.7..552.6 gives 6.93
